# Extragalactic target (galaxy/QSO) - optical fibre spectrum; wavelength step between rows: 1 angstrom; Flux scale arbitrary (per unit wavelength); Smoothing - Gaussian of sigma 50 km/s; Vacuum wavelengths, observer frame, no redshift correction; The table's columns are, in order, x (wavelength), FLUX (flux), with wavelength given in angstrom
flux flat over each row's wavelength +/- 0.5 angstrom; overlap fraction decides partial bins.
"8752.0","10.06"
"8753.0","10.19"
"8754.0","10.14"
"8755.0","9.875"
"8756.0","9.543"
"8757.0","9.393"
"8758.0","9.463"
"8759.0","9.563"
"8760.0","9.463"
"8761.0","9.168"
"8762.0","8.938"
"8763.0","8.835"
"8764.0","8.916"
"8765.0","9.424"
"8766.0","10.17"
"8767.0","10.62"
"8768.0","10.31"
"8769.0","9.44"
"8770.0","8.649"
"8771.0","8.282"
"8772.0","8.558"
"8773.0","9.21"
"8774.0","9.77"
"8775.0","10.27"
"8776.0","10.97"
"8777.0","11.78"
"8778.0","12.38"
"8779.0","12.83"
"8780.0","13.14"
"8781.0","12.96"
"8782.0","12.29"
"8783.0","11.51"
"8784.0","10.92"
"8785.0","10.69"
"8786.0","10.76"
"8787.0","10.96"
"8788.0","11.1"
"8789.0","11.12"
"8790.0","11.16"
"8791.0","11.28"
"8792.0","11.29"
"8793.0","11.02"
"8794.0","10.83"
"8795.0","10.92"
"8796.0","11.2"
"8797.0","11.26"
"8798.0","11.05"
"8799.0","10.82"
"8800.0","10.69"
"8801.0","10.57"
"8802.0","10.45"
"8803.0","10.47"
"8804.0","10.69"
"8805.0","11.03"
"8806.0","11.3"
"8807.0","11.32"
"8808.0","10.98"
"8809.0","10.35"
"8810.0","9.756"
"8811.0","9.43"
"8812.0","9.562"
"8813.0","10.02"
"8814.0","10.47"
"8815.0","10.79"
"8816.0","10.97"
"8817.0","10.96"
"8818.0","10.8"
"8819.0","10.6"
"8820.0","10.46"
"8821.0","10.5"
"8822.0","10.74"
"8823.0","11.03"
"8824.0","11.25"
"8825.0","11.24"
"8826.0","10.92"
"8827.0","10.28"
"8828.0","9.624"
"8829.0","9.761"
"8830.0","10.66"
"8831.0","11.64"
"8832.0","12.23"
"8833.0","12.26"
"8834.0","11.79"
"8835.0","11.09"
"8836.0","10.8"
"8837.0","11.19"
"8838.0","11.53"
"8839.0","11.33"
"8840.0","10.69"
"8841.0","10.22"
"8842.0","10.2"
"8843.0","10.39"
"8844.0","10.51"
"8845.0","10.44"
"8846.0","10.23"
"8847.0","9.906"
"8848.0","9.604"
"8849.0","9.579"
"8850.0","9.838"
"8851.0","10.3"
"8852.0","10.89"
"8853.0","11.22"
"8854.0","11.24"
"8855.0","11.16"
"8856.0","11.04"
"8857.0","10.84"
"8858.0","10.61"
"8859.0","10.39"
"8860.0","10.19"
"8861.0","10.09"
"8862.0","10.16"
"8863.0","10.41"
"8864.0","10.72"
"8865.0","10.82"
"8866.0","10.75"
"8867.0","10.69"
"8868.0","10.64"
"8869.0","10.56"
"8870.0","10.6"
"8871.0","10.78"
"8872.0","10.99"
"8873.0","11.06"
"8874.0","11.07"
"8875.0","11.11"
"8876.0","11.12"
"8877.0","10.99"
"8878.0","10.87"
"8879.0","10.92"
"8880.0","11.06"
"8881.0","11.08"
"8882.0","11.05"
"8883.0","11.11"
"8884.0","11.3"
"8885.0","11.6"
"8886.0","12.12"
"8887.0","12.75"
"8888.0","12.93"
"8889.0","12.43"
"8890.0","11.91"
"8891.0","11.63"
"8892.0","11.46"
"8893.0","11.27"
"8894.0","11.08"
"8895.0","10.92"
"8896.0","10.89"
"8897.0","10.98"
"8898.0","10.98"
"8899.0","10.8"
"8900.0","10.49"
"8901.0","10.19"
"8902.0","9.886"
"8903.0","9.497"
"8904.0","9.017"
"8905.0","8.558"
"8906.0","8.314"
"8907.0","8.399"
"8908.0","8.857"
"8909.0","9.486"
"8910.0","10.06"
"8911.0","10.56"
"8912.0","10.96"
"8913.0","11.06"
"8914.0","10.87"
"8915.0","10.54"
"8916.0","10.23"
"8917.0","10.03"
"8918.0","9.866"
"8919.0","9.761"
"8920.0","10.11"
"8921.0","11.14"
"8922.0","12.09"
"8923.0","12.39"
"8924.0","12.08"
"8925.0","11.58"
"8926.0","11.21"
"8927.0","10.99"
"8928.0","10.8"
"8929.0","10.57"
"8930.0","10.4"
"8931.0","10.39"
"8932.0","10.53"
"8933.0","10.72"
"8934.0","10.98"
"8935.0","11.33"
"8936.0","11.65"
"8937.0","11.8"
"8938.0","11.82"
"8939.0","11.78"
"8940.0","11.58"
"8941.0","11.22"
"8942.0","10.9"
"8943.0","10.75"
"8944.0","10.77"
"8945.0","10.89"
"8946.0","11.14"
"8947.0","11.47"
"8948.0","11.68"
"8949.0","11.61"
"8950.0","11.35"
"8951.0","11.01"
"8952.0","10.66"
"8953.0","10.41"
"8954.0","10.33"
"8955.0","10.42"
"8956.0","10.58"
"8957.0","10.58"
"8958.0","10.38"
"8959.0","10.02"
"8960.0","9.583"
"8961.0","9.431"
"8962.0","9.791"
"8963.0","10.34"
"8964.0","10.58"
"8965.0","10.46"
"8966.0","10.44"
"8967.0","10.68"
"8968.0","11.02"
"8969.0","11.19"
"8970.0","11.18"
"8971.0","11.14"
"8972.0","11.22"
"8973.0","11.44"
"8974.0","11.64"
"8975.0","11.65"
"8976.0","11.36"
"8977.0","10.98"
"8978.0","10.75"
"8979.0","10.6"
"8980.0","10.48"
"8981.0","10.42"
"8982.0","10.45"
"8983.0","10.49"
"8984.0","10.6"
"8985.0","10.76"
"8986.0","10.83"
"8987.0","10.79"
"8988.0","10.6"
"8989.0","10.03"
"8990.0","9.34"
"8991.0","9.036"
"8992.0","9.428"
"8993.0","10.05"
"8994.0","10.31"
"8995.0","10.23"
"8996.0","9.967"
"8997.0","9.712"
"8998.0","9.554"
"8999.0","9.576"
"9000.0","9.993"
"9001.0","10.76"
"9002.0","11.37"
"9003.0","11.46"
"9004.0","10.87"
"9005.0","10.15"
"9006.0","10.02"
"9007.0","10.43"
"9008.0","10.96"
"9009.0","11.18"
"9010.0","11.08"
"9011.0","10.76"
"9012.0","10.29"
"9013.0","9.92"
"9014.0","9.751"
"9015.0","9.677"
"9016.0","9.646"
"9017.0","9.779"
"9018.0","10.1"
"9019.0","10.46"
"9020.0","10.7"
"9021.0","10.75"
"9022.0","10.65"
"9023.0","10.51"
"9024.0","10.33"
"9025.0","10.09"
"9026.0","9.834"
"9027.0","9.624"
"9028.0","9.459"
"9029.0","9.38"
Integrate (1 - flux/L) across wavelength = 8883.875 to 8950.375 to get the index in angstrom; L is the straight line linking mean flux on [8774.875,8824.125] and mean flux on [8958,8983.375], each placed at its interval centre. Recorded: -0.61 angstrom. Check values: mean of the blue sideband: 11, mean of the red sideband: 10.7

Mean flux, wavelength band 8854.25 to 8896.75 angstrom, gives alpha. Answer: 11.1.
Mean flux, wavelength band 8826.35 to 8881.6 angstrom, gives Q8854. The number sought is 10.7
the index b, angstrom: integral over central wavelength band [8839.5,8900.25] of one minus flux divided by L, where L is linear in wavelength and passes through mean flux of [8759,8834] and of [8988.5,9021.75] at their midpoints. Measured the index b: -2.21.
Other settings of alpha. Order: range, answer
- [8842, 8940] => 10.8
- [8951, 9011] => 10.5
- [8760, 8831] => 10.6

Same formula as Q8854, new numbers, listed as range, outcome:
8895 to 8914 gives 9.99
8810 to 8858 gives 10.7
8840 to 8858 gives 10.5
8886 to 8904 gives 11.1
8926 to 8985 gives 10.9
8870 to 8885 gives 11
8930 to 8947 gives 11.1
